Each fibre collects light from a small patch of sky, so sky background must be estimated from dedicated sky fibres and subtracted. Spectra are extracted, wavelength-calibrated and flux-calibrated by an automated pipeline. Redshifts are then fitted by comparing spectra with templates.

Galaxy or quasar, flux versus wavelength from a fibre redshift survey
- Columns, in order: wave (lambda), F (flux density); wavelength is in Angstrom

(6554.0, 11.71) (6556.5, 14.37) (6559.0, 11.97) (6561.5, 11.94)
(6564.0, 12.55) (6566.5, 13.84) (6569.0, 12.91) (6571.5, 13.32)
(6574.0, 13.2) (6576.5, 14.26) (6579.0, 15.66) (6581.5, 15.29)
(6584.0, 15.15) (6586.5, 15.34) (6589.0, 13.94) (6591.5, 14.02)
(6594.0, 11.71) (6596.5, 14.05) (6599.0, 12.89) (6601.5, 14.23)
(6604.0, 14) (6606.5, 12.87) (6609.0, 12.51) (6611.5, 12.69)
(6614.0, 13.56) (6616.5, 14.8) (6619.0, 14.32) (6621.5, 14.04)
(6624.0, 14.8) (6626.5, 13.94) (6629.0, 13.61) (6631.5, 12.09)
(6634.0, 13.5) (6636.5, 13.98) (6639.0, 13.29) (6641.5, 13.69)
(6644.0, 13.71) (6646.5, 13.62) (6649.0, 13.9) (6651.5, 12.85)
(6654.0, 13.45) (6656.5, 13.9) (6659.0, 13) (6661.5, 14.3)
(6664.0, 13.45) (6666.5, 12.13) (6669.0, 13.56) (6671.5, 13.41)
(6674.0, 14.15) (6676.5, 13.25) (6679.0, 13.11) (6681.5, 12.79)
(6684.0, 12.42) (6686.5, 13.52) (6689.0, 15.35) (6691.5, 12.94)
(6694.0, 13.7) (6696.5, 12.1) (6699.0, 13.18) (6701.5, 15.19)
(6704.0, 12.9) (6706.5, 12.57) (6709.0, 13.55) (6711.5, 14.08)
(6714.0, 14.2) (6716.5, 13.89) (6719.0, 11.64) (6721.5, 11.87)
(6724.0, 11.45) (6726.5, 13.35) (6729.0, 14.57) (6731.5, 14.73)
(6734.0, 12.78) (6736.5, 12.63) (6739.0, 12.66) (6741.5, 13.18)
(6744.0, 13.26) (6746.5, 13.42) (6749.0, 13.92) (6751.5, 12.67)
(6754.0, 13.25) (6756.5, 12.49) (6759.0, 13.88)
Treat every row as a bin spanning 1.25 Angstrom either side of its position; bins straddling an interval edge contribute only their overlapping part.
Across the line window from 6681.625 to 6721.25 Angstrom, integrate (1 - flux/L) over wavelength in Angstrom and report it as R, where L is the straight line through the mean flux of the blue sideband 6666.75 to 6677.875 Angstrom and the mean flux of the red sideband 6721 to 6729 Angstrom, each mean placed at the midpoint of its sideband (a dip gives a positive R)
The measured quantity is -1.1 Angstrom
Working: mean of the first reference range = 13.5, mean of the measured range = 13.4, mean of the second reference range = 12.6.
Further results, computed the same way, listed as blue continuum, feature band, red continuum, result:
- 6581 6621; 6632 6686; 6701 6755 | 0.65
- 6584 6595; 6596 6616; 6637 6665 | 0.69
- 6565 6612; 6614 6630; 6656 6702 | -0.65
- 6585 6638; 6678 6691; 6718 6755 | -0.12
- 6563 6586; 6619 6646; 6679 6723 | 0.03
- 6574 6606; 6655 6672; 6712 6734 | 0.30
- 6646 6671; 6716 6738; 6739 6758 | 0.42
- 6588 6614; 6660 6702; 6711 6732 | -0.50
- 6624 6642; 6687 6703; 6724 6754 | -0.39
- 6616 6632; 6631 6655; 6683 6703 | 0.73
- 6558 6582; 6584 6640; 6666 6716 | -0.97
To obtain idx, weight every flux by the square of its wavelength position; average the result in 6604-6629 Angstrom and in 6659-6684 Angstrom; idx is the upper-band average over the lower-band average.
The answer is 0.98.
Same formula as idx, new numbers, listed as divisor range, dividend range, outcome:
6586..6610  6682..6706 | 1.02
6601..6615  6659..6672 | 1.02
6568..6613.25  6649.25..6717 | 1.00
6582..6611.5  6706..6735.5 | 1.00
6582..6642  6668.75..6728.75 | 0.99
